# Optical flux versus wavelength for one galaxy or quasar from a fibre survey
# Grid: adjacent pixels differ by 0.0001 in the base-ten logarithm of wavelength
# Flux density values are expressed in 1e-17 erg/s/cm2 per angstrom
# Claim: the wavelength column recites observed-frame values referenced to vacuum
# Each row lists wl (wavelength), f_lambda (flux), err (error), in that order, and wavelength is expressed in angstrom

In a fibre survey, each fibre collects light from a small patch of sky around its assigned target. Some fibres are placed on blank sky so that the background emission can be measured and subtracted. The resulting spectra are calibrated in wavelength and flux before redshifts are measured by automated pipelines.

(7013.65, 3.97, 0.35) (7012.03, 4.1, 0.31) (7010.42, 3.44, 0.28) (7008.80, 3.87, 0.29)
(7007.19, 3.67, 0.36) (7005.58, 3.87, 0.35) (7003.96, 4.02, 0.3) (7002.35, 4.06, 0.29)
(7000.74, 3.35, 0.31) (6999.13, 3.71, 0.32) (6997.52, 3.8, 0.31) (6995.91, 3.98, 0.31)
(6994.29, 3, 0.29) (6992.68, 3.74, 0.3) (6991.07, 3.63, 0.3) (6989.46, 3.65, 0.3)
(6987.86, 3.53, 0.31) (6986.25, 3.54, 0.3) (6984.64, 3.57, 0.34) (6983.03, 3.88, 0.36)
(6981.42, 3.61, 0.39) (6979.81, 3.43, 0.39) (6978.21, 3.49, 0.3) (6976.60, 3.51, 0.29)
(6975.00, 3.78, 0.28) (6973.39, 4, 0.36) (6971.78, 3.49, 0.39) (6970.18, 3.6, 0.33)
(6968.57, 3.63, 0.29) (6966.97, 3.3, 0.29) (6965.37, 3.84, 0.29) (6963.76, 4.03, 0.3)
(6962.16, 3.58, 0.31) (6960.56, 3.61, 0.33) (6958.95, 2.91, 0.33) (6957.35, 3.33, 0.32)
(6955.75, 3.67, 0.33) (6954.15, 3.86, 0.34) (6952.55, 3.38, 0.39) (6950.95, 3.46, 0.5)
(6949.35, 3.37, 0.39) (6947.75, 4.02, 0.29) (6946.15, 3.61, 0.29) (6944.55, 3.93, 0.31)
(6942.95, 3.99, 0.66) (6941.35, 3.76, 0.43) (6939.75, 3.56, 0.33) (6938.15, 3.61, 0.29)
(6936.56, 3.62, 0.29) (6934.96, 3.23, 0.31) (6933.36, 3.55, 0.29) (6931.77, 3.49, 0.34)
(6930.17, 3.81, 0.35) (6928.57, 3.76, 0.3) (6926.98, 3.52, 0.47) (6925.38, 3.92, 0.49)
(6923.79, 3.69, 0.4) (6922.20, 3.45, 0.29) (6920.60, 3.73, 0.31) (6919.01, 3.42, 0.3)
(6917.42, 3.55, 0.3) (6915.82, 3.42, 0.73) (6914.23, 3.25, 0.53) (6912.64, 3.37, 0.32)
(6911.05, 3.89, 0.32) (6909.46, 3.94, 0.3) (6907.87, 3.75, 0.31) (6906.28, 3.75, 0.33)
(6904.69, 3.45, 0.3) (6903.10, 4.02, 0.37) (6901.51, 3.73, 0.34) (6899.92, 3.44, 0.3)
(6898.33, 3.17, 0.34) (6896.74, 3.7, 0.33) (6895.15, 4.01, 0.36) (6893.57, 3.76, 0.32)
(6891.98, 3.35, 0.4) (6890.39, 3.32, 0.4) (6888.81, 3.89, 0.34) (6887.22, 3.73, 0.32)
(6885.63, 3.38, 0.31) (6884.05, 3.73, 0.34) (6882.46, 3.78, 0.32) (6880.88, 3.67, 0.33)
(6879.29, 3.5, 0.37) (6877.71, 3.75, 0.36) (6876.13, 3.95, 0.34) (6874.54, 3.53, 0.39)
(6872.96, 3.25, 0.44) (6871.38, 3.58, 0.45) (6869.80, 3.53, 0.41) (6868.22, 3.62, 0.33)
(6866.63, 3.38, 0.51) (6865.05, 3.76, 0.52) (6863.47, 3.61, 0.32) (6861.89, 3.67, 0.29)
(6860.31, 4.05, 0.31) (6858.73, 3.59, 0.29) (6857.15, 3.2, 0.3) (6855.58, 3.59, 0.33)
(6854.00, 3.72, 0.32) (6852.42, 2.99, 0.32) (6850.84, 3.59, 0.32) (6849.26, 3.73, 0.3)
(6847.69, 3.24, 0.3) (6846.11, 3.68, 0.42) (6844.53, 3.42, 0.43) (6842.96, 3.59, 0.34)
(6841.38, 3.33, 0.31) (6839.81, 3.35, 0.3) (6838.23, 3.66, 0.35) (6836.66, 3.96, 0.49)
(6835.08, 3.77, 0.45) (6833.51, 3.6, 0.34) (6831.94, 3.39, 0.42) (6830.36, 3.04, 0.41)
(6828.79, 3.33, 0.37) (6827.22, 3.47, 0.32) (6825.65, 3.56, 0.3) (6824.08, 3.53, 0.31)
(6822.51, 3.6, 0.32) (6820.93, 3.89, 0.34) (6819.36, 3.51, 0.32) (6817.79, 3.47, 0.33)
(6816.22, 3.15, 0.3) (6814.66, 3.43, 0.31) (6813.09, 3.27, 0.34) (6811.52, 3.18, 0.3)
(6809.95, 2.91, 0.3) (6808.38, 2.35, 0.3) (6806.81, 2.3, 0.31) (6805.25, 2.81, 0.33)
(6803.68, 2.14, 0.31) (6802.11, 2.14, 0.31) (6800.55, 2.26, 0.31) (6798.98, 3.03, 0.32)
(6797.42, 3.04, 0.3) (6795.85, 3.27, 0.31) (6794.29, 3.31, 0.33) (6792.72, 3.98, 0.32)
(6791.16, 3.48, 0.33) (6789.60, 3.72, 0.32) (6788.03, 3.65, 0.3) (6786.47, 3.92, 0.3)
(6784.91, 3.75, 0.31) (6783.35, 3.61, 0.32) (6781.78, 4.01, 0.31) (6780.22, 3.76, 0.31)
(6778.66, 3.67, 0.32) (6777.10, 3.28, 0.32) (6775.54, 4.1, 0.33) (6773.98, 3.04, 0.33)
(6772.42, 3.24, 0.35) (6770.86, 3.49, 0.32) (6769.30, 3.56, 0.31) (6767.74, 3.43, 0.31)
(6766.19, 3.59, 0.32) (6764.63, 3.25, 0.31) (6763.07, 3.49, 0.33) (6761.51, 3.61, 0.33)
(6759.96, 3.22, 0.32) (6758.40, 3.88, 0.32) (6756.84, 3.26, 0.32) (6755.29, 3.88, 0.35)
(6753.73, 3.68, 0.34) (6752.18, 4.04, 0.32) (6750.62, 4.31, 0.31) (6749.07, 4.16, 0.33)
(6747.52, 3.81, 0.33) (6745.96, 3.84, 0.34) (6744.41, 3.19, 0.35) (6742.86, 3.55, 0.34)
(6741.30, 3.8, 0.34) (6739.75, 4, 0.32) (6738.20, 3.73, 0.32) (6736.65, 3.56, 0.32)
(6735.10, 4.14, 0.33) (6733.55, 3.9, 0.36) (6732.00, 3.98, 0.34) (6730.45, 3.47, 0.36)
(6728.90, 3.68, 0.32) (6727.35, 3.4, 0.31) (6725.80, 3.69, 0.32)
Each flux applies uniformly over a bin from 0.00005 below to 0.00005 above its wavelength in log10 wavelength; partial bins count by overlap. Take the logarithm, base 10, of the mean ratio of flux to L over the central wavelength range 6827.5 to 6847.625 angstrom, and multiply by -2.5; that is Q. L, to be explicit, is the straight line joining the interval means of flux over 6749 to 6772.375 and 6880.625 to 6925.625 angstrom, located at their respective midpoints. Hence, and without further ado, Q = 0.04 mag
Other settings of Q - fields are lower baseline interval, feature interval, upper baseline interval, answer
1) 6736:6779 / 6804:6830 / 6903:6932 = 0.133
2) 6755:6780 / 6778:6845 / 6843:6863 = 0.058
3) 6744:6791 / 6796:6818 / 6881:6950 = 0.280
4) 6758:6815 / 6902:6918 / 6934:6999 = -0.039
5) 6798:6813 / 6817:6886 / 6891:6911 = -0.147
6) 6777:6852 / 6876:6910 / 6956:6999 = -0.058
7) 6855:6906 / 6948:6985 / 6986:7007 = 0.025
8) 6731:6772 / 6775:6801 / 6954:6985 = 0.046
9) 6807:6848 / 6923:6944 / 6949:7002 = -0.037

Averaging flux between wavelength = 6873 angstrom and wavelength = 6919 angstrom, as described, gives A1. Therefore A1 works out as 3.62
